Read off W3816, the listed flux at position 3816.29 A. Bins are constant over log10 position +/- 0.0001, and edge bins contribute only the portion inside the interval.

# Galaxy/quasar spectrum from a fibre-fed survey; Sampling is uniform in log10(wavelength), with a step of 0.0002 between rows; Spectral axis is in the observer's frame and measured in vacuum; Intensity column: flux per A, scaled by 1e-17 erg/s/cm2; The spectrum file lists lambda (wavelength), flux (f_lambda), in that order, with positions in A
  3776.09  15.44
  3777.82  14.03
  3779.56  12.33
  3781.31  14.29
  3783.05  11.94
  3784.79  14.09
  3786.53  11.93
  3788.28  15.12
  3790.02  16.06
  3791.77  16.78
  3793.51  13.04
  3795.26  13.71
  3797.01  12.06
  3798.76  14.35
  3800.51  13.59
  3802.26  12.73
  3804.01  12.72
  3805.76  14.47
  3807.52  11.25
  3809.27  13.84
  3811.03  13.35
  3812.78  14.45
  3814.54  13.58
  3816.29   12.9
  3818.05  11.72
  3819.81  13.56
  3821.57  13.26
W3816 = 12.9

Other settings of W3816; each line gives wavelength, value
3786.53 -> 11.93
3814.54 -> 13.58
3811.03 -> 13.35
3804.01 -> 12.72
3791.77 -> 16.78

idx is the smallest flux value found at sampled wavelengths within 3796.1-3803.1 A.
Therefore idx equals 12.06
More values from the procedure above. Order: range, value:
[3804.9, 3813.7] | 11.25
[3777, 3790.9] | 11.93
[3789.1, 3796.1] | 13.04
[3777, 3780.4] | 12.33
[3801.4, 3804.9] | 12.72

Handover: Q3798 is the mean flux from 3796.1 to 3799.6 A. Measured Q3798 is 13.2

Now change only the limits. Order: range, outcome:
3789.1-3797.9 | 14.3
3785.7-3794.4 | 14.6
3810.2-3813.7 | 13.9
